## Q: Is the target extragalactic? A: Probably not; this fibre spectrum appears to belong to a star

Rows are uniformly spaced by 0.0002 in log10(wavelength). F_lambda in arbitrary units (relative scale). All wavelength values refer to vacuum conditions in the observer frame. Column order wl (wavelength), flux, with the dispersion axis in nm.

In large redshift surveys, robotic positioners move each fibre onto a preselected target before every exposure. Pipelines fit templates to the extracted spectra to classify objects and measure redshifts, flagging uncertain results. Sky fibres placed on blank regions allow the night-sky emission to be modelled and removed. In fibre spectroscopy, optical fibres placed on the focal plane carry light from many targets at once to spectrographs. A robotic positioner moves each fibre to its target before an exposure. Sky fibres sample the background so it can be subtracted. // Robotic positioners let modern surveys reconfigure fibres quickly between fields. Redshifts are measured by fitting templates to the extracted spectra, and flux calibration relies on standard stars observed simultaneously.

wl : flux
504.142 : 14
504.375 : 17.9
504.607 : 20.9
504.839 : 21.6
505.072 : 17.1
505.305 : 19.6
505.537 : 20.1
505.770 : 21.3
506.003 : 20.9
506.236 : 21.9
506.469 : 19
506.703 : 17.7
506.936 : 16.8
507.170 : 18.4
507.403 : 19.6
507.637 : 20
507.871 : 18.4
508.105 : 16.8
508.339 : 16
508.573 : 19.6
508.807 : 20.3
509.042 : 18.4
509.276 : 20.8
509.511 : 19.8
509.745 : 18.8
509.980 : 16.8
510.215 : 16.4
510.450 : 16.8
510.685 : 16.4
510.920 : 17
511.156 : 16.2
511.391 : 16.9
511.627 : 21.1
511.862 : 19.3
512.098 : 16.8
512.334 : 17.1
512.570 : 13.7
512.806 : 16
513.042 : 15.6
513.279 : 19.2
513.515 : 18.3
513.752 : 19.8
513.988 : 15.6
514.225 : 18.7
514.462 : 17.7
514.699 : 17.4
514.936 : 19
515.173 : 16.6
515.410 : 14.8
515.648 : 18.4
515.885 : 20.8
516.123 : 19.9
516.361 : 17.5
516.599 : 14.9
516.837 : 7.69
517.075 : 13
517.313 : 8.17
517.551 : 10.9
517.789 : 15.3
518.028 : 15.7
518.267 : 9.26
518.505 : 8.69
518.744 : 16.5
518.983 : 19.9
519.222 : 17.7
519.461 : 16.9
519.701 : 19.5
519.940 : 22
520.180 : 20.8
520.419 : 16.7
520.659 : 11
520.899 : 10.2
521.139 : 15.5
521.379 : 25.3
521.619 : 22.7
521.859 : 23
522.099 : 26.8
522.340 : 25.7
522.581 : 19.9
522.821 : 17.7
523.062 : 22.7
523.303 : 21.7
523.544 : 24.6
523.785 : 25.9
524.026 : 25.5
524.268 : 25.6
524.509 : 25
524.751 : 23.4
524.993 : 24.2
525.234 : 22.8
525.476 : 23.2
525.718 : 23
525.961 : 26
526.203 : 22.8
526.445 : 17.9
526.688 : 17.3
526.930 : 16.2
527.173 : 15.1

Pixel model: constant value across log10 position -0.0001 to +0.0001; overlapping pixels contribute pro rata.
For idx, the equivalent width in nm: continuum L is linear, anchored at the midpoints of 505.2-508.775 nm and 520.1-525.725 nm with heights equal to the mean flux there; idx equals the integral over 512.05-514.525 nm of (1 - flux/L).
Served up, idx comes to 0.37 nm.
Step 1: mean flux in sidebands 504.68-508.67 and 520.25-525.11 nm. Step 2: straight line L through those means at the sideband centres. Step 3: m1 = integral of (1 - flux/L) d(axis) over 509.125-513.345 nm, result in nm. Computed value 0.50 nm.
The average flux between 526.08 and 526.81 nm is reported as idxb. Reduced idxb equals 19.4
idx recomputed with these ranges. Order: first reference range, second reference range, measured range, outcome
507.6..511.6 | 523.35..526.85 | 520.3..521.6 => 0.33 nm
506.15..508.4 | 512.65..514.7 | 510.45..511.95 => 0.01 nm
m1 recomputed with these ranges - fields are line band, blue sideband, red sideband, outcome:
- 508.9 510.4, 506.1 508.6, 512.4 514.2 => -0.042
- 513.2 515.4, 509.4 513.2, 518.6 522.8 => 0.001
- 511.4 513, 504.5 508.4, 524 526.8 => 0.246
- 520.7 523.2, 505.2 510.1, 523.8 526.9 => 0.178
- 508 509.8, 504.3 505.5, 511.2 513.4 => -0.052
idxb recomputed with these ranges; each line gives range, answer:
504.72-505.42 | 19.4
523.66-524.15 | 25.7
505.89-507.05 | 19.3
